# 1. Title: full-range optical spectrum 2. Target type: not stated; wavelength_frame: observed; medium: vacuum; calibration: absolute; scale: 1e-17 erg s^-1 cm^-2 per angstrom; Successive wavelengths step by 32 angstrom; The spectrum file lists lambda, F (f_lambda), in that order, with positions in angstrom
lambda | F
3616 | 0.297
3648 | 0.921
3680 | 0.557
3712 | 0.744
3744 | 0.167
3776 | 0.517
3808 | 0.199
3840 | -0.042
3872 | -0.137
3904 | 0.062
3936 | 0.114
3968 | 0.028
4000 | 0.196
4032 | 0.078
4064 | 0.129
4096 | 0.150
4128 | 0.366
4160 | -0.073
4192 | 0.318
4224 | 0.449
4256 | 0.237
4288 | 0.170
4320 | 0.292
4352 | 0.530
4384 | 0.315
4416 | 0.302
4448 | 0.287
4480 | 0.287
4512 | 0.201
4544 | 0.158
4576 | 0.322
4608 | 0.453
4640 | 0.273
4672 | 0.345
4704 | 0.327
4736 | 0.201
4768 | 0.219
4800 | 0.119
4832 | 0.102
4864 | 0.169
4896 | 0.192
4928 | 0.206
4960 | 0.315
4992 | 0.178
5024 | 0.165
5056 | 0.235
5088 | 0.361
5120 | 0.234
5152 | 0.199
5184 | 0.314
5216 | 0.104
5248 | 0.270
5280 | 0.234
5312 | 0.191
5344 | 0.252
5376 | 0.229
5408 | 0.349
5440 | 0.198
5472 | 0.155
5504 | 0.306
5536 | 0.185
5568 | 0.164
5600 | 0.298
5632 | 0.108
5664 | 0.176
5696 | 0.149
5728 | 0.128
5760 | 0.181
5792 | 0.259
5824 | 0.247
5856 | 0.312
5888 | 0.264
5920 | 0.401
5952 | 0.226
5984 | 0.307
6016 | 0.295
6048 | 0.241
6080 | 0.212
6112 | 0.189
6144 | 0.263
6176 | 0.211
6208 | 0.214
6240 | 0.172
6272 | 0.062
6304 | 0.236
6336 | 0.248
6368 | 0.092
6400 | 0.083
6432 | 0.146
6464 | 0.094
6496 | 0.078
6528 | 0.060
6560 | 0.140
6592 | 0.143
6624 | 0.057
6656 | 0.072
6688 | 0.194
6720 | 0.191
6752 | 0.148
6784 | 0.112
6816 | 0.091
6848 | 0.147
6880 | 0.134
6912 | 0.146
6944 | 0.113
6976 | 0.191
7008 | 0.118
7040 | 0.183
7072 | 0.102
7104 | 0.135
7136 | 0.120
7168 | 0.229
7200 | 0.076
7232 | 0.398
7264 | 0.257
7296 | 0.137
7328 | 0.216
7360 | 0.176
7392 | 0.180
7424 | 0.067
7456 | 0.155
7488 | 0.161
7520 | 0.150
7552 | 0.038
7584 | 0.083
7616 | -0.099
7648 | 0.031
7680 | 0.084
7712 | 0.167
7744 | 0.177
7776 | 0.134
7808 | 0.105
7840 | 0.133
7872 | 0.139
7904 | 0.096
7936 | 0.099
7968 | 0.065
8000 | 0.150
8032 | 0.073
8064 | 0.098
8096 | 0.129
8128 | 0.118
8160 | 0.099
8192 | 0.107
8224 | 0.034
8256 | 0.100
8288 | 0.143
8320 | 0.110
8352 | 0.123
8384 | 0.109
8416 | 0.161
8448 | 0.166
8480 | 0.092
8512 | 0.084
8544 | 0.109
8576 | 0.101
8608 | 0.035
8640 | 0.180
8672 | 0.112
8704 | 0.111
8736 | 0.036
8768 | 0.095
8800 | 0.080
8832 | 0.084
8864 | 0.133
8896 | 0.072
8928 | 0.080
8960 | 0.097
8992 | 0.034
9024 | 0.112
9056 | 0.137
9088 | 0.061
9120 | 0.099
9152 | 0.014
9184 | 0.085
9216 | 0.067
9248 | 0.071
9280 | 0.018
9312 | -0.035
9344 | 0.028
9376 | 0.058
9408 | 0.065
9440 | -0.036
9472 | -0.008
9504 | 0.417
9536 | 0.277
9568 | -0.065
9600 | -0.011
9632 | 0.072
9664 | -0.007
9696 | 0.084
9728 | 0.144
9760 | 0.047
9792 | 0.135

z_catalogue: 0.446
